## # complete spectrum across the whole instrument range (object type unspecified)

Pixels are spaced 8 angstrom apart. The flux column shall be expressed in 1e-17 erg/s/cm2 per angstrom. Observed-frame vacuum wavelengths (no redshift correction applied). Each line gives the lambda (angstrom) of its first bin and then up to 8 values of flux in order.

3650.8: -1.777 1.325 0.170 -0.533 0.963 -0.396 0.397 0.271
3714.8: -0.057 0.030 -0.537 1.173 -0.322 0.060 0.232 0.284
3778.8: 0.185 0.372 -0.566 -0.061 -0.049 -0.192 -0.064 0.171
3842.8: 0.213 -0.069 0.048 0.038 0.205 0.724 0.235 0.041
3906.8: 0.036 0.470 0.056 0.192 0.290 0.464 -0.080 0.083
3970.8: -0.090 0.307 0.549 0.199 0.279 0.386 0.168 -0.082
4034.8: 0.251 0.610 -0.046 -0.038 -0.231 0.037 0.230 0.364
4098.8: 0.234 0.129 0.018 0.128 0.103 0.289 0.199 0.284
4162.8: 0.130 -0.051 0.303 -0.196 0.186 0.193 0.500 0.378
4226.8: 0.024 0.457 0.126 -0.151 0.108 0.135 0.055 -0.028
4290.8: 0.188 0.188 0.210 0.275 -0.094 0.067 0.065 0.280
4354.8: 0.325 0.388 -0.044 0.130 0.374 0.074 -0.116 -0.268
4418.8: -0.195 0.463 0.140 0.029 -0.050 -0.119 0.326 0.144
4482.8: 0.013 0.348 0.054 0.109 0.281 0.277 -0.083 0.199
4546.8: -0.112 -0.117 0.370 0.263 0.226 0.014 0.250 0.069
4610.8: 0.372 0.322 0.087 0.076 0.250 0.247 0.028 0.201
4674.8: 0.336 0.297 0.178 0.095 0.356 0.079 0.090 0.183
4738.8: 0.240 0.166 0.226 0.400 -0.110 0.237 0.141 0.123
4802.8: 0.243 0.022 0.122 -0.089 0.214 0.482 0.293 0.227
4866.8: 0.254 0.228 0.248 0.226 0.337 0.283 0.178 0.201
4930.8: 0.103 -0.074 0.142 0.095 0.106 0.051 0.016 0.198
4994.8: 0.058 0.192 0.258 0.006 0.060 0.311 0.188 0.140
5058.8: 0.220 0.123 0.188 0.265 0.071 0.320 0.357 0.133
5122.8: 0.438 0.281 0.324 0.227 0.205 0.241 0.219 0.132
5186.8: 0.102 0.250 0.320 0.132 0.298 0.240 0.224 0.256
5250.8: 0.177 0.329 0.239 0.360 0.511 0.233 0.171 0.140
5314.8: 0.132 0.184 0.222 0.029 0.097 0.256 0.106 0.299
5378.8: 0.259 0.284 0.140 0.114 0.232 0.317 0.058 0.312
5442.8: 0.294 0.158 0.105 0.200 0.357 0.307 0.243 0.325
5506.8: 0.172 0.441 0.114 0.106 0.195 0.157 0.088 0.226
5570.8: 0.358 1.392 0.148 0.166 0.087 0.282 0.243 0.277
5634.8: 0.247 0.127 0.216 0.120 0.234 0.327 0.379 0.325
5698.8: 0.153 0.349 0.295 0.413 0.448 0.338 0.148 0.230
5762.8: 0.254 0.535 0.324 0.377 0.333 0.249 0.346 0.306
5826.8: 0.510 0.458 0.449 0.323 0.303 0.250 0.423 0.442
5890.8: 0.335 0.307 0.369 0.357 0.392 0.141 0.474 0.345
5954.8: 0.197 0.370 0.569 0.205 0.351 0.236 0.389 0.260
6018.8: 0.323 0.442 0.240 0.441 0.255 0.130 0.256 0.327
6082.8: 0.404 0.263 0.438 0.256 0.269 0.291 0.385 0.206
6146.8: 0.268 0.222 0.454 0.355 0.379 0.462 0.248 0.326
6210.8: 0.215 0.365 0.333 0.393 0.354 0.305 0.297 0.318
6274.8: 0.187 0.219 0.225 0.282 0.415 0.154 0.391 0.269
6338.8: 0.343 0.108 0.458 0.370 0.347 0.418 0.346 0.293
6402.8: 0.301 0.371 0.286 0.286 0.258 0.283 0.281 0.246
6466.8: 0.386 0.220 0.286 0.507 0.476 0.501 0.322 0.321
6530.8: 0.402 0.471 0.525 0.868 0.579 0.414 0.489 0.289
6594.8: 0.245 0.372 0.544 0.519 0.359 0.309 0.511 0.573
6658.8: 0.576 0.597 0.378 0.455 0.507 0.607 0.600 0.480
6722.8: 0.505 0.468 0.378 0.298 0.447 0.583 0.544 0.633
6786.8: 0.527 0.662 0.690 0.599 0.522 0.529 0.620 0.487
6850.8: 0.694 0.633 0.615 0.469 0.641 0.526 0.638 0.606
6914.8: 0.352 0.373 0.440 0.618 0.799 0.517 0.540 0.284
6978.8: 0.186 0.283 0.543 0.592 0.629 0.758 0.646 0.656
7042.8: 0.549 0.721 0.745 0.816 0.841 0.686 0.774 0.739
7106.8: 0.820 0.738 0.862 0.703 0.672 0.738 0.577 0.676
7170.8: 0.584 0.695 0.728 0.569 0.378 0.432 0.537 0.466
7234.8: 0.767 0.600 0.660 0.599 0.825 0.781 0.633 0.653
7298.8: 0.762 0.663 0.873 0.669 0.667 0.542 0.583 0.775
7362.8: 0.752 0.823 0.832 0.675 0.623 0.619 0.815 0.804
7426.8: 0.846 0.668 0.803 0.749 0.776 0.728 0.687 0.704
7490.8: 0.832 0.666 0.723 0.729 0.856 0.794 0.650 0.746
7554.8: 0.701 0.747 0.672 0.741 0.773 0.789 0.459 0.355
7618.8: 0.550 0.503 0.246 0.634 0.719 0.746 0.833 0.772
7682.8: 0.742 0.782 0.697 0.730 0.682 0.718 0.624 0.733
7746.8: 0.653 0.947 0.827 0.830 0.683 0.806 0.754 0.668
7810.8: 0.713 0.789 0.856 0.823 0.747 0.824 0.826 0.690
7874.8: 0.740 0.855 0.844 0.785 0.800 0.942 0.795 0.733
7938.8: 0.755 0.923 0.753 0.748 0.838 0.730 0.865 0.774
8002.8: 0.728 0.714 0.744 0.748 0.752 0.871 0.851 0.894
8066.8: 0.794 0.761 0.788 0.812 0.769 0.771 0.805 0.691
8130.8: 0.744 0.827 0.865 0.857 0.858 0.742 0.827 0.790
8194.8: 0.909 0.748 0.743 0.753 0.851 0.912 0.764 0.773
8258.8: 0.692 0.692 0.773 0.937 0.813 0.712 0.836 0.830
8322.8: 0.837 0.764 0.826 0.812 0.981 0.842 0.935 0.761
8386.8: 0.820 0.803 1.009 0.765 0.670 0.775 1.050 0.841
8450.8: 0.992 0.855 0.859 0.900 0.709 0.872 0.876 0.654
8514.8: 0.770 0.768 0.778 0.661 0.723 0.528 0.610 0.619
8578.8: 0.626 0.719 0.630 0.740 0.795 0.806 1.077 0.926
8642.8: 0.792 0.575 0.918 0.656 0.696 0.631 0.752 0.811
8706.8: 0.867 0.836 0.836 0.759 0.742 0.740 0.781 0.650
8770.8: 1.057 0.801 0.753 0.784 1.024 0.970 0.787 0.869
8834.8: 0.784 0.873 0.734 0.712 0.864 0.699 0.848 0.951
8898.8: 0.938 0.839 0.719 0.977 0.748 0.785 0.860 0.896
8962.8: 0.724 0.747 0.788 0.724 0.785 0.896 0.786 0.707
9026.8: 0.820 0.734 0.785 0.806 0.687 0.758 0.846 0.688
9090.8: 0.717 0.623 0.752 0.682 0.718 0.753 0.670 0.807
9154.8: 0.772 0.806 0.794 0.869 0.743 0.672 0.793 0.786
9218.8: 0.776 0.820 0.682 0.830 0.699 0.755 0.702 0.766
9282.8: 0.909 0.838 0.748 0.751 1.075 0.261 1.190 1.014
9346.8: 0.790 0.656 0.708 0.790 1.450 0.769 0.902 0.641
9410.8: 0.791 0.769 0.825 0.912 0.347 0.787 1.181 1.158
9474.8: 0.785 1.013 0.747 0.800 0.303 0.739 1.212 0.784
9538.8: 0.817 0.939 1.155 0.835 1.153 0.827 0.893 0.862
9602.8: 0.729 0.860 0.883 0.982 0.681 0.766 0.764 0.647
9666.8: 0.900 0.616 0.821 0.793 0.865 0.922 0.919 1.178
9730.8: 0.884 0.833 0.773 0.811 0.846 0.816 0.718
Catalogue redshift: 0.758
